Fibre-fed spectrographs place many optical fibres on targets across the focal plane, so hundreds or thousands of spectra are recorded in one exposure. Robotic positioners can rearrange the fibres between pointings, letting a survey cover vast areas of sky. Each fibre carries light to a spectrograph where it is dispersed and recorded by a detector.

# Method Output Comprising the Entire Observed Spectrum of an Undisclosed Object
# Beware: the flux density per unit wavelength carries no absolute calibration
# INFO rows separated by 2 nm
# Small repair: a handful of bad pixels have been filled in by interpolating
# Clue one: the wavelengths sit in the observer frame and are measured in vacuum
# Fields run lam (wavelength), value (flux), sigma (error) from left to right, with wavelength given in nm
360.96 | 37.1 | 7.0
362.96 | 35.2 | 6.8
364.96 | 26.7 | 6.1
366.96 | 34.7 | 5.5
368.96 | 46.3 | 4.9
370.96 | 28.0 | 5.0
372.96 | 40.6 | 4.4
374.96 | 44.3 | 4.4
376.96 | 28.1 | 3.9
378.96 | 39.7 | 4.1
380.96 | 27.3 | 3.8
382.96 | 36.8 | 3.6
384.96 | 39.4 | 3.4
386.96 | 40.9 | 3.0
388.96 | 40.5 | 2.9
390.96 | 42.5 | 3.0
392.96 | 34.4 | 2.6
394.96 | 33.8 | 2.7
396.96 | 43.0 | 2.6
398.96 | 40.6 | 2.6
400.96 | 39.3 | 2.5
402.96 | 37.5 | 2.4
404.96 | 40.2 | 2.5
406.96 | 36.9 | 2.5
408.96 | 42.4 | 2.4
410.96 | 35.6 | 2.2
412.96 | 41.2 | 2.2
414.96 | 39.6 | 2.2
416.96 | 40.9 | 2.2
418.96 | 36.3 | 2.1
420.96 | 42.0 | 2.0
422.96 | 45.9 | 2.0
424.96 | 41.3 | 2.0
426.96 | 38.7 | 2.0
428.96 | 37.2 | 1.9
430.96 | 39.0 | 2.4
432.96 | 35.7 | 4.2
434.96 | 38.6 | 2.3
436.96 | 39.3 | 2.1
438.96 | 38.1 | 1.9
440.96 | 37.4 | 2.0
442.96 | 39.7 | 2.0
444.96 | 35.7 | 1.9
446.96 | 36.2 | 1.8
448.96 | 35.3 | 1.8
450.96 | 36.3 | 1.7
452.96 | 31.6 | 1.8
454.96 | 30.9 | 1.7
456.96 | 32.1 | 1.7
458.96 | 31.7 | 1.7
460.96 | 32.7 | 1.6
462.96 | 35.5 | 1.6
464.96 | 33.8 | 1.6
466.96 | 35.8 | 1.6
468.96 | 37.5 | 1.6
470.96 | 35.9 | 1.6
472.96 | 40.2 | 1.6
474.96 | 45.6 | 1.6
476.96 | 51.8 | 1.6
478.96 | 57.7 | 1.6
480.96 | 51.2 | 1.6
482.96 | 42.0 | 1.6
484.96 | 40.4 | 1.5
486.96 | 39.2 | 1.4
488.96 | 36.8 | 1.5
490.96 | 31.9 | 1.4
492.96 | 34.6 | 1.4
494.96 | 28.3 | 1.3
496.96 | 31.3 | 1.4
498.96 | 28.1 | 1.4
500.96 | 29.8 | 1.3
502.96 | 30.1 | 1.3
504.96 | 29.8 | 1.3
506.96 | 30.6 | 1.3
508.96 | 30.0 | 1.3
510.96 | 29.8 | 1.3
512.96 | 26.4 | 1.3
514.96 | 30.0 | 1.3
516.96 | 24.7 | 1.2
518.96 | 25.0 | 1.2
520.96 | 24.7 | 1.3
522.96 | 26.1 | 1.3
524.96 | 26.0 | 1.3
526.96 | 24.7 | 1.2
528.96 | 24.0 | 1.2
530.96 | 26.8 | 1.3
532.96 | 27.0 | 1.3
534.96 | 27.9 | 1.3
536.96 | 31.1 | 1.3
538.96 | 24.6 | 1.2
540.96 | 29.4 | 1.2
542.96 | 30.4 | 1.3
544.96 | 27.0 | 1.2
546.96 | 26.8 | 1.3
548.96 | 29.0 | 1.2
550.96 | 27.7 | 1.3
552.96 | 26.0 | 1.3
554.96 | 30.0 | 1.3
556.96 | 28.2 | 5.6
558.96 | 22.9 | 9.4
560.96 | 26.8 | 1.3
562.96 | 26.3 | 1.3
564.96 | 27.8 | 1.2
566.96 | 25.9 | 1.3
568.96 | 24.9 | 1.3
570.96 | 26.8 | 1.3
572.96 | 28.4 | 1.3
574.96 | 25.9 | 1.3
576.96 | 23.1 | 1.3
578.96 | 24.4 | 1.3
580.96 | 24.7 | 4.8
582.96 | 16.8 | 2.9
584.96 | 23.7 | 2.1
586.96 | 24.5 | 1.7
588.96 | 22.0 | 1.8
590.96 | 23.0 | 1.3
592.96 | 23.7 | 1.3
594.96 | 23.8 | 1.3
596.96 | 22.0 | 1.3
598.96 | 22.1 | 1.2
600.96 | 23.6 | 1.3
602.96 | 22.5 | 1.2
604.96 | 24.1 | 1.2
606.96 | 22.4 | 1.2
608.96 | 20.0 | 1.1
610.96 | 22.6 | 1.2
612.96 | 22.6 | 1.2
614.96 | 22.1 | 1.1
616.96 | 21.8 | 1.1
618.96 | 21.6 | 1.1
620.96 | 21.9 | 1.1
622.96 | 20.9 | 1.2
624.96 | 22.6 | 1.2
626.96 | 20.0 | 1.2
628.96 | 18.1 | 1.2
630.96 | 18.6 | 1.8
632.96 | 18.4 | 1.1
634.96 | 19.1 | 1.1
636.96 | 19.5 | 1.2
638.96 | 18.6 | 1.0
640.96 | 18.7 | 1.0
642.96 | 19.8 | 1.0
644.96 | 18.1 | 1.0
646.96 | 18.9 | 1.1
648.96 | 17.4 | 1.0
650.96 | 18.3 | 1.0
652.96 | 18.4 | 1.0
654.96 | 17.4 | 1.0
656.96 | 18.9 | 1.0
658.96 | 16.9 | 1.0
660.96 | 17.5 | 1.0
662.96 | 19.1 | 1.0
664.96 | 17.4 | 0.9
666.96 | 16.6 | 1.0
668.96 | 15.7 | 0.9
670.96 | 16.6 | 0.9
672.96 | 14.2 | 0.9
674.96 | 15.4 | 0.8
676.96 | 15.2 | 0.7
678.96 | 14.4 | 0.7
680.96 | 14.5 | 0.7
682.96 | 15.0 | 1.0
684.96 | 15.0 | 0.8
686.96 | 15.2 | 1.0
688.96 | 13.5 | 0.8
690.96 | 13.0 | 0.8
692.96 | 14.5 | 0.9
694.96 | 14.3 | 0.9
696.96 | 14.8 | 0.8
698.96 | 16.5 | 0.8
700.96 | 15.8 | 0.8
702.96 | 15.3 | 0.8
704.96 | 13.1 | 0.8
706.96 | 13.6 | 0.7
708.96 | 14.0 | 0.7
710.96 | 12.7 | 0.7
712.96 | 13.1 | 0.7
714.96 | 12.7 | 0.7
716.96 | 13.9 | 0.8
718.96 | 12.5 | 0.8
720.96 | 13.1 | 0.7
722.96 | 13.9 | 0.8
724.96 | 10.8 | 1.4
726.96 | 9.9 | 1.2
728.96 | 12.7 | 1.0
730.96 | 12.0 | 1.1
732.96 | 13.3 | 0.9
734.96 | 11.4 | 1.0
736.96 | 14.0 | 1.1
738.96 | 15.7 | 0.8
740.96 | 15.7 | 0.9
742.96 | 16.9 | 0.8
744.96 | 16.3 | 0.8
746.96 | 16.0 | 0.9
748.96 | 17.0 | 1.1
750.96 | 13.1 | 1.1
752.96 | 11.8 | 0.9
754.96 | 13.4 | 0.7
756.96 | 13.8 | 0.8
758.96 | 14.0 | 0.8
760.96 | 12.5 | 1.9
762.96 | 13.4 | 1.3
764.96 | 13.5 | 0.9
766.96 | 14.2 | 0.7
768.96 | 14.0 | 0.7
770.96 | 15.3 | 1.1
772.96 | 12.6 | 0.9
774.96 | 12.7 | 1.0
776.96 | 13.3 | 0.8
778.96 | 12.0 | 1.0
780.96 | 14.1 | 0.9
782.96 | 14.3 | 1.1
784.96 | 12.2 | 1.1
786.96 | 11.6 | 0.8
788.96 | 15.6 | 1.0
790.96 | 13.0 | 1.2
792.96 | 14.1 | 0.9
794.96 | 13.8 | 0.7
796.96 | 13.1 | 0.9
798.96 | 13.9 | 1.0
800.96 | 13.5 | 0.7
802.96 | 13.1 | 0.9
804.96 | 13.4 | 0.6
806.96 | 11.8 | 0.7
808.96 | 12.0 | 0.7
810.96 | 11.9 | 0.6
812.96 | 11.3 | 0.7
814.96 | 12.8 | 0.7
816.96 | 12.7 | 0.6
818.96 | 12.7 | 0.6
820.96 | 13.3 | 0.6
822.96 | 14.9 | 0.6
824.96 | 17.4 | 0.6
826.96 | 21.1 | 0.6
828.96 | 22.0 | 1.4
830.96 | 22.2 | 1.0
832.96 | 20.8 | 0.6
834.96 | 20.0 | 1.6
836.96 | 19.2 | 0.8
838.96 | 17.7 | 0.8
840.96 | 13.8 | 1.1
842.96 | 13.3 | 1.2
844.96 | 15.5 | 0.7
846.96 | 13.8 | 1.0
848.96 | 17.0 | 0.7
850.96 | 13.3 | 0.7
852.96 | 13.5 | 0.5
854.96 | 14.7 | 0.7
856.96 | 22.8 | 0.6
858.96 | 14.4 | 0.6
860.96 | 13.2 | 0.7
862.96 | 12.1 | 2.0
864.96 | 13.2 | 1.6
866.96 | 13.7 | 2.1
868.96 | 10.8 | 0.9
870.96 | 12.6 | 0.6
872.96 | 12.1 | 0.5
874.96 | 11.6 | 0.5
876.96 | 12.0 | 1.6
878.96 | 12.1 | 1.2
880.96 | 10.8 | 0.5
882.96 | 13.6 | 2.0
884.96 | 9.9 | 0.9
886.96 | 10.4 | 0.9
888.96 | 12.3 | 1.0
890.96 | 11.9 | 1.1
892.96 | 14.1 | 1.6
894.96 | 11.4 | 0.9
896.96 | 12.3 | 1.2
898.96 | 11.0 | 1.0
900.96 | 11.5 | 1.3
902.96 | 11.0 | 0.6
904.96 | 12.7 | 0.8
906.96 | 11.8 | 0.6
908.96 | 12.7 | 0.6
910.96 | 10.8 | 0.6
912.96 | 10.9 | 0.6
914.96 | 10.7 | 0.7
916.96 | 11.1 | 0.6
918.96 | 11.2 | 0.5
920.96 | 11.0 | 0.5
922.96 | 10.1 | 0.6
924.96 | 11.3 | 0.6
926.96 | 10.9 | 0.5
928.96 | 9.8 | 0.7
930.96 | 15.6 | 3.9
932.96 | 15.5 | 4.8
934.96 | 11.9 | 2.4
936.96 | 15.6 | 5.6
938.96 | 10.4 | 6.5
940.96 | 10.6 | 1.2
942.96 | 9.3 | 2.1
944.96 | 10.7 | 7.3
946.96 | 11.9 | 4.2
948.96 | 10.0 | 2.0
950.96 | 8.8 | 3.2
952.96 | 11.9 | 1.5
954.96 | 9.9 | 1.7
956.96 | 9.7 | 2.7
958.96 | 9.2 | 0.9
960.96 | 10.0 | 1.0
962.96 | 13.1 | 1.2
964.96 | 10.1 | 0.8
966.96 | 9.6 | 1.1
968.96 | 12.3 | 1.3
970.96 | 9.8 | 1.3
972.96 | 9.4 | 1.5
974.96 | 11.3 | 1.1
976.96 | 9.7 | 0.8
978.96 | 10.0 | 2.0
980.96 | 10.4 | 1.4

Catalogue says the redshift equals 0.711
